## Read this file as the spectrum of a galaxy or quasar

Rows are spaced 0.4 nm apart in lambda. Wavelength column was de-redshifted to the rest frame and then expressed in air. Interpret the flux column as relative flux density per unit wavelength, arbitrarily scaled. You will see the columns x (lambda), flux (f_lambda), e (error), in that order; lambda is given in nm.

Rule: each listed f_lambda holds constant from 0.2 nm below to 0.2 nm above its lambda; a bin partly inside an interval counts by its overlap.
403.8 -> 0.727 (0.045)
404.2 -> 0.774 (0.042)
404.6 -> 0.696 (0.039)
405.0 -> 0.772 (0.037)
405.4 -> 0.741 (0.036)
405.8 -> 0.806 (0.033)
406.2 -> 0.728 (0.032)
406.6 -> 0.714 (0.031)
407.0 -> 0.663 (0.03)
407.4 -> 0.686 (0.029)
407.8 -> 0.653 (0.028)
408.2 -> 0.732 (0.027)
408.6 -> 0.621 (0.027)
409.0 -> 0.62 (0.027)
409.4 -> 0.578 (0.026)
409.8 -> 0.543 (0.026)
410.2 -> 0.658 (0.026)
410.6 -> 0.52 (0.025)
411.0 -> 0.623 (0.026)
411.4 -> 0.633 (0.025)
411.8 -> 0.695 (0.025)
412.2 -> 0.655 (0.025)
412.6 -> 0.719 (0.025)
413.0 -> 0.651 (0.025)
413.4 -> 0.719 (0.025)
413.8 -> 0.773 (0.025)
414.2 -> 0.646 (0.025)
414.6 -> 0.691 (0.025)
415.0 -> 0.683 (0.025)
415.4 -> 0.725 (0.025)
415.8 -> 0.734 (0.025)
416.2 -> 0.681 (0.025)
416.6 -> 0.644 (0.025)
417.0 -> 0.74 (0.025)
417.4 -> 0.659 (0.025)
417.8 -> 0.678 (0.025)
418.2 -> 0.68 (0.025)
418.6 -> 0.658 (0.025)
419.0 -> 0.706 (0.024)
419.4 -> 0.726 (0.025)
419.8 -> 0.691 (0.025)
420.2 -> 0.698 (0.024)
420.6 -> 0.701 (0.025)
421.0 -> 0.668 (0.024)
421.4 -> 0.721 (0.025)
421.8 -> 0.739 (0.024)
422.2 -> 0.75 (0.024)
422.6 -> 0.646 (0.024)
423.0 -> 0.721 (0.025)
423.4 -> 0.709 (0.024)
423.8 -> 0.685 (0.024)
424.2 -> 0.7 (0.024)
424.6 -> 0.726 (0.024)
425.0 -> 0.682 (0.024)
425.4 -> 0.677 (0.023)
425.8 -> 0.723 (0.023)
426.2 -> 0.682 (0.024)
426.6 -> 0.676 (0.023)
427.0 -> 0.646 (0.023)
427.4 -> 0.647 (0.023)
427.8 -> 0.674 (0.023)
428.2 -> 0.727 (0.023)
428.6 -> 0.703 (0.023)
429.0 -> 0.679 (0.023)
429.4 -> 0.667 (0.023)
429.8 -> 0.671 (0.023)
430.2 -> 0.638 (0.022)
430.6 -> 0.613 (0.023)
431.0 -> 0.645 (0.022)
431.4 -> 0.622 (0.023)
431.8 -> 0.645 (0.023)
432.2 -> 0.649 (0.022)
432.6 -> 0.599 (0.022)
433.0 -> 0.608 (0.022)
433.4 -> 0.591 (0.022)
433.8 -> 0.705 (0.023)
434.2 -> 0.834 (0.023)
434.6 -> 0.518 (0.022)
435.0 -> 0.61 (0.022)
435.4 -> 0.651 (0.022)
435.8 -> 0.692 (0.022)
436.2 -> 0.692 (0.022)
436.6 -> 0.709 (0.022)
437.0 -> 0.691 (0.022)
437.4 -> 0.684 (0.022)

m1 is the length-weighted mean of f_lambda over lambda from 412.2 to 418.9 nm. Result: 0.692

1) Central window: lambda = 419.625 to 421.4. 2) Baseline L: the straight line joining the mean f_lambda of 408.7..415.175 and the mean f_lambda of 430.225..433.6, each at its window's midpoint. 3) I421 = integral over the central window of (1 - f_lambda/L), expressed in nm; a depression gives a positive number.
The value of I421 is -0.15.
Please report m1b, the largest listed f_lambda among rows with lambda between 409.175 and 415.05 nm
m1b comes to 0.773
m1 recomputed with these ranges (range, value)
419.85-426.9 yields 0.699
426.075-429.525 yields 0.678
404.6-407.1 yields 0.737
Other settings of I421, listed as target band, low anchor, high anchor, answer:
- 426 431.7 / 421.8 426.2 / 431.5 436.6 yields 0.12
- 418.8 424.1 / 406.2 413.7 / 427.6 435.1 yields -0.42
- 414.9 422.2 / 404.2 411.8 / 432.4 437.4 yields -0.35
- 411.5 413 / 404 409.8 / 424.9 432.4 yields 0.01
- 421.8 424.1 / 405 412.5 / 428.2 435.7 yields -0.18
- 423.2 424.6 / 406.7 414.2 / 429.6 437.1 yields -0.11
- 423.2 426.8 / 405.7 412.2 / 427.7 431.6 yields -0.19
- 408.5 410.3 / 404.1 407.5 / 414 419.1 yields 0.29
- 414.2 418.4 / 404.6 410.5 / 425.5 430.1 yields -0.07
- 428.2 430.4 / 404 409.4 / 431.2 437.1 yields -0.05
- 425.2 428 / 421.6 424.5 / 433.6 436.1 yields 0.09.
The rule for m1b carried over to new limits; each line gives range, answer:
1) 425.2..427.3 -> 0.723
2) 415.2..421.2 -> 0.74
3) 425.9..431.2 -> 0.727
